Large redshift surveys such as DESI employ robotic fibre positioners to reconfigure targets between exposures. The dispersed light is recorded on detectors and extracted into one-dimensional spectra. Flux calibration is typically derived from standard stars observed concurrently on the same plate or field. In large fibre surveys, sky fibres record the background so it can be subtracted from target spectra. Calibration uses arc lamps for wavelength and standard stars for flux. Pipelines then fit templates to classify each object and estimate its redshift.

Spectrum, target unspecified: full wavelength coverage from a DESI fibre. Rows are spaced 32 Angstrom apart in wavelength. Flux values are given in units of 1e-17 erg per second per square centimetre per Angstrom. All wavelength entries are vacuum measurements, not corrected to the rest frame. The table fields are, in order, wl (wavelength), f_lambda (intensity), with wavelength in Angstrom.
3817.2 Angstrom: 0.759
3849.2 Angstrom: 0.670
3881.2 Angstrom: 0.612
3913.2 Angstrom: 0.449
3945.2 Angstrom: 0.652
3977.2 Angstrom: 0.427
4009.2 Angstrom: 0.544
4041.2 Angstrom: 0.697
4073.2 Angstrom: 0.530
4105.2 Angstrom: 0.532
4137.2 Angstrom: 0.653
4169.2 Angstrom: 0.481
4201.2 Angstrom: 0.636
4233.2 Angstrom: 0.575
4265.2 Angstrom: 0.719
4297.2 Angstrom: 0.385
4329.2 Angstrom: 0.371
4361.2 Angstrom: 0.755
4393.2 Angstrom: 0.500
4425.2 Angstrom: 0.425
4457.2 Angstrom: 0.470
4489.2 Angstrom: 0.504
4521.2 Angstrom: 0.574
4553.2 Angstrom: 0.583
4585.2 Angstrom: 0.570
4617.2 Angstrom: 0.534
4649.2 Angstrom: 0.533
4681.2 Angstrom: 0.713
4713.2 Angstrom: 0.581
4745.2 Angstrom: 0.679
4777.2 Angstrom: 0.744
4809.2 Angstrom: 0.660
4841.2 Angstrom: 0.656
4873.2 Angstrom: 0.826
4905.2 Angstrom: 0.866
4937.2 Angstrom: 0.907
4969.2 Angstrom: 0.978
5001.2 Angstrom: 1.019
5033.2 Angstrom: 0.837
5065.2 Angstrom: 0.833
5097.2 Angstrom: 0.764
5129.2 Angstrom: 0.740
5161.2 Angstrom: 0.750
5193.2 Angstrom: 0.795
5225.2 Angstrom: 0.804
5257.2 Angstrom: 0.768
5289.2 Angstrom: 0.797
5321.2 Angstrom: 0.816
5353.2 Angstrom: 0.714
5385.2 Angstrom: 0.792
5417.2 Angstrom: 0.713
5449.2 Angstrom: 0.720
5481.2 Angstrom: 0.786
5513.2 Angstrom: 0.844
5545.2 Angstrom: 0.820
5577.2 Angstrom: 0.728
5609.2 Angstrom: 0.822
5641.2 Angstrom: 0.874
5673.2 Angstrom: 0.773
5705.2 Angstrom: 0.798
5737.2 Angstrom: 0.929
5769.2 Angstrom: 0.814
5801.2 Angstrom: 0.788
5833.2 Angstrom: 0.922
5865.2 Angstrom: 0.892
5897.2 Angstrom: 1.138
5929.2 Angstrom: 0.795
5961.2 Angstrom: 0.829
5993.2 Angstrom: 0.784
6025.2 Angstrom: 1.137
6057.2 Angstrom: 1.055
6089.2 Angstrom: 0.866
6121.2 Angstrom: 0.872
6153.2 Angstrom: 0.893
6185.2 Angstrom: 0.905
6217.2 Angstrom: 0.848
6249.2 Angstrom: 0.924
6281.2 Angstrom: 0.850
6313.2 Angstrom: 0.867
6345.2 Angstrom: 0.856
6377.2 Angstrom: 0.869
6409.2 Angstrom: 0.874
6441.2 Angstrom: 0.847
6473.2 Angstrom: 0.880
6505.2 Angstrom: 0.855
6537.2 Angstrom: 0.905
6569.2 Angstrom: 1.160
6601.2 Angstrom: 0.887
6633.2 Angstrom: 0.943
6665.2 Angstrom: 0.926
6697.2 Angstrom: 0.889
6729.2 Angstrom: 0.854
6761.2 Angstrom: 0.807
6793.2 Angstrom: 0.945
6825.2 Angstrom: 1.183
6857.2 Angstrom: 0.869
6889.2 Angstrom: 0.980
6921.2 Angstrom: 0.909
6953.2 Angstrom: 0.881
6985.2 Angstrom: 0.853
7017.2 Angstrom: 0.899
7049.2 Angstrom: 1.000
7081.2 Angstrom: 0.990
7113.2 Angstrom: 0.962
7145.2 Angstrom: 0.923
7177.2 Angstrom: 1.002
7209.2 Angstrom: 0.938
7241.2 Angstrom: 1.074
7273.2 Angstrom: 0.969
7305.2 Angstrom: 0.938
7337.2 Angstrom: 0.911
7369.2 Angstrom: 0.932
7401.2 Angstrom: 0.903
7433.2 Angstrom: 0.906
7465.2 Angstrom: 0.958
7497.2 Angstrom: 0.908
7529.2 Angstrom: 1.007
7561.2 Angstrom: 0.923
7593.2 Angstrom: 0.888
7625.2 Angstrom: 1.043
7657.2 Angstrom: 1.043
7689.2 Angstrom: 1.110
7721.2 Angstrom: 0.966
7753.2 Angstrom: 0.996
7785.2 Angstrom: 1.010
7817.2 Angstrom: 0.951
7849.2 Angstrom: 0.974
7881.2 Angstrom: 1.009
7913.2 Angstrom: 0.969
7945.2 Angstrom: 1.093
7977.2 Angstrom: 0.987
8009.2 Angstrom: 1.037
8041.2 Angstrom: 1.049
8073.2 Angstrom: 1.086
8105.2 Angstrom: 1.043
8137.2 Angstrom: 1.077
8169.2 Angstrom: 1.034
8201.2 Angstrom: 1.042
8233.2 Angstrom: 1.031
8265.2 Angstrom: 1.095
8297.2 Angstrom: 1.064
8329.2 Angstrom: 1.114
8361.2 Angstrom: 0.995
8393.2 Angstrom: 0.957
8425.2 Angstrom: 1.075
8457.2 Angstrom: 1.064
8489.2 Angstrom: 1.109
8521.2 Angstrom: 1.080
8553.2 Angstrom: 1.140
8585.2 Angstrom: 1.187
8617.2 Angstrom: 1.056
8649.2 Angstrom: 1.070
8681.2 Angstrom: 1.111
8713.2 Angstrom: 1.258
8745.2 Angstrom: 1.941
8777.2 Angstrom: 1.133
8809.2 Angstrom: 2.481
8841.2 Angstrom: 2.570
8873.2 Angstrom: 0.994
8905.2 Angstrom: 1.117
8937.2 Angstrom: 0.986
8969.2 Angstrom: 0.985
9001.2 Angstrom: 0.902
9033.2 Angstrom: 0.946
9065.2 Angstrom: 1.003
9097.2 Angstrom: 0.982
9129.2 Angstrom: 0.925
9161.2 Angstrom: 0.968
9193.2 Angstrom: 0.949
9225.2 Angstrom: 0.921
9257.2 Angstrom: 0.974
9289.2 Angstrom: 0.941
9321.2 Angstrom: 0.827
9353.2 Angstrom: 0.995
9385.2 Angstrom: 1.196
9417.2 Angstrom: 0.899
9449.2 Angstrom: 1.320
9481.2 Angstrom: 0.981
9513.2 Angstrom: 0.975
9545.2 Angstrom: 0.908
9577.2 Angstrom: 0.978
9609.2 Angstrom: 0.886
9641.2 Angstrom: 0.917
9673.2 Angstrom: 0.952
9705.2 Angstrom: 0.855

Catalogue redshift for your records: 0.762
